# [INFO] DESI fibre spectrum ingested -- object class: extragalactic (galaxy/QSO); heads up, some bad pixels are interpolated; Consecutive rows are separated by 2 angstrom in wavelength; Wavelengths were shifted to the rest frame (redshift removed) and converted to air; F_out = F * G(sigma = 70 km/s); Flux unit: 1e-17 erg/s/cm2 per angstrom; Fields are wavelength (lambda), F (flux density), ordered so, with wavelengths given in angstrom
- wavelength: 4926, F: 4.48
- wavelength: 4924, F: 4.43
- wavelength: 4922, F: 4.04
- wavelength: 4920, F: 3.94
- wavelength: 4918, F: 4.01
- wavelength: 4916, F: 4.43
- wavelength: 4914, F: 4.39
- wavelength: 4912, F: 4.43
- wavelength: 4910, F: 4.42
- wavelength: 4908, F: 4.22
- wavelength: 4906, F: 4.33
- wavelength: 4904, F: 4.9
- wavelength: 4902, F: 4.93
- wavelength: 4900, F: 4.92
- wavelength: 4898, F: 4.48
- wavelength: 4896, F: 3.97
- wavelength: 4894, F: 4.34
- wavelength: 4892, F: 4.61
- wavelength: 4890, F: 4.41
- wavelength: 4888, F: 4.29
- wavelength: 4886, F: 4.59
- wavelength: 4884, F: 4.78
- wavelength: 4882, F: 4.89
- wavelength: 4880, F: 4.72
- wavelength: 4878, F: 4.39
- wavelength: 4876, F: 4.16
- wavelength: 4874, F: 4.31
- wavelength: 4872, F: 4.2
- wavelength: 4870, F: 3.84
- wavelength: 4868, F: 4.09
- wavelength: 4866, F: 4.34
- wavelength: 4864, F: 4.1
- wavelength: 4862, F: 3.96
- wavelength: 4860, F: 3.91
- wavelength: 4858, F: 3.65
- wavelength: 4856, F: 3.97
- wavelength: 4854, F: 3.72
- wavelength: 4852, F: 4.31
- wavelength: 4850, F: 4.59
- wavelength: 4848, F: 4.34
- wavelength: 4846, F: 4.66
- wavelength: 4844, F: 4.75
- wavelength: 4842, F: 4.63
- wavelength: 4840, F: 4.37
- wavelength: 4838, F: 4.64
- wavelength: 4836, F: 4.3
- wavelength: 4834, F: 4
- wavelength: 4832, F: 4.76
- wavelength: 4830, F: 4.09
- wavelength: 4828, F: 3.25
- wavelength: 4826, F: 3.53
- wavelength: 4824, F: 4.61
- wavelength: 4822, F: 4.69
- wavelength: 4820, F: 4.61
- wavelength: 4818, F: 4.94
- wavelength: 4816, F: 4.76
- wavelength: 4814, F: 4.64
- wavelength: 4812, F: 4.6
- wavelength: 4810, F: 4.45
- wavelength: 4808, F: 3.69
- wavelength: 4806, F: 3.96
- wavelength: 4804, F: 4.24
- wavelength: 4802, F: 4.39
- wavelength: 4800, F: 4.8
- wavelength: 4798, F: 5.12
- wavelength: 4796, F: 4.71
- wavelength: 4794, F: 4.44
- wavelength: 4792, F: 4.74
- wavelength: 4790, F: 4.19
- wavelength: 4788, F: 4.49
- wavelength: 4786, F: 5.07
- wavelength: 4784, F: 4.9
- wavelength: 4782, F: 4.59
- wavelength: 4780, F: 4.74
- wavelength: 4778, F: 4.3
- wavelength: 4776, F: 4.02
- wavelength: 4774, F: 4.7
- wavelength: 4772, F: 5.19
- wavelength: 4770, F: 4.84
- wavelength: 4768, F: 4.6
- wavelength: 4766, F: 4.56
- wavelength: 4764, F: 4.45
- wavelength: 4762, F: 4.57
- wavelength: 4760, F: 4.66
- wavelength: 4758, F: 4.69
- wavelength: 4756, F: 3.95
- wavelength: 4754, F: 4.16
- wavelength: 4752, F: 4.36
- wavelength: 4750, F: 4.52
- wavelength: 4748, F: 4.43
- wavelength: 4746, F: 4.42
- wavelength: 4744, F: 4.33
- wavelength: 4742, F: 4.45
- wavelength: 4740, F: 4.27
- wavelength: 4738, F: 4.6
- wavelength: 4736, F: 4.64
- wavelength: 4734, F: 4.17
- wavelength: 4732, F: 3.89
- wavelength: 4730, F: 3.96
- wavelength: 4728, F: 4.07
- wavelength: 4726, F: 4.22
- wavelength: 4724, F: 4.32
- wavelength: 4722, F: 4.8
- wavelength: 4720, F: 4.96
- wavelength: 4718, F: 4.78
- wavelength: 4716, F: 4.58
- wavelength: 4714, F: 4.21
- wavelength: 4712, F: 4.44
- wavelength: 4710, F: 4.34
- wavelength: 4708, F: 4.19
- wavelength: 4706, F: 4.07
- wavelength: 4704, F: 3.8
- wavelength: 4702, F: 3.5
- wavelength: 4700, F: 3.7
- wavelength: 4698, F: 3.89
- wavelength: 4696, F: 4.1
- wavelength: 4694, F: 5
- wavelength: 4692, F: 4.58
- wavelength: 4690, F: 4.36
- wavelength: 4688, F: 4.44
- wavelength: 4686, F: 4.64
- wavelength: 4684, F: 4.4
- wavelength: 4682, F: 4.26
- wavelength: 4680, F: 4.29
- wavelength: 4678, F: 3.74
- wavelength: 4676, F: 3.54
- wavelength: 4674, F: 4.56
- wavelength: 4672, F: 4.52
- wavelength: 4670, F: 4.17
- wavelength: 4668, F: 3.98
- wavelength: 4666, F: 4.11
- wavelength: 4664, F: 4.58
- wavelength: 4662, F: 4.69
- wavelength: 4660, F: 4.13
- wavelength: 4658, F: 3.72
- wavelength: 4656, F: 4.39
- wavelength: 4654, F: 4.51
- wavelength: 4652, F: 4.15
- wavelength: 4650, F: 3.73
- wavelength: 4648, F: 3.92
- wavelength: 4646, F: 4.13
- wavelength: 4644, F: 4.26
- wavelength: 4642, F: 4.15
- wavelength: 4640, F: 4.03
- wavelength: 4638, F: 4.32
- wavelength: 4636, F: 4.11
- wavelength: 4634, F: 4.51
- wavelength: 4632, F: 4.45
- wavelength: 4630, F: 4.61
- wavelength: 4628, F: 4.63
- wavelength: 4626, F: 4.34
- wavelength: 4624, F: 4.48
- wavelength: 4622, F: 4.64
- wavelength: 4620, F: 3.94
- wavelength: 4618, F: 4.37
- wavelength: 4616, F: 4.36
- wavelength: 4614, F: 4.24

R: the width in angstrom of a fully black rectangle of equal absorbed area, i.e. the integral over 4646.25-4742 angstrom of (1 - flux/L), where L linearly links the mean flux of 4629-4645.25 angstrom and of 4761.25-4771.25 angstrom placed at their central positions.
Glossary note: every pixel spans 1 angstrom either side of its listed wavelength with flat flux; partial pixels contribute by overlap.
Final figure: 4.0 angstrom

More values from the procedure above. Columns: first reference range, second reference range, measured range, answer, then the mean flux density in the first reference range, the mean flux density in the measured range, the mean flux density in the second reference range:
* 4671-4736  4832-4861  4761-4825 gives -4.48 angstrom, 4.27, 4.58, 4.29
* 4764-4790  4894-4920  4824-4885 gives 3.59 angstrom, 4.64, 4.25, 4.43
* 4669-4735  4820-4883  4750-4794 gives -3.10 angstrom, 4.26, 4.56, 4.26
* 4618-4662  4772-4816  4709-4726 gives -0.53 angstrom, 4.26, 4.53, 4.53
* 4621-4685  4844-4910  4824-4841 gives 0.72 angstrom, 4.25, 4.15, 4.35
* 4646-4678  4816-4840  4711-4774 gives -3.15 angstrom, 4.16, 4.46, 4.33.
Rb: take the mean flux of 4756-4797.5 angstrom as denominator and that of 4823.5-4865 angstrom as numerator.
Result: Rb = 0.9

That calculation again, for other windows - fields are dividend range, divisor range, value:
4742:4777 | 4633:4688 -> 1.07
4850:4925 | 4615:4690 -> 1.01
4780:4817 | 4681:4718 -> 1.07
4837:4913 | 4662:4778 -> 1.01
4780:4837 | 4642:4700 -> 1.05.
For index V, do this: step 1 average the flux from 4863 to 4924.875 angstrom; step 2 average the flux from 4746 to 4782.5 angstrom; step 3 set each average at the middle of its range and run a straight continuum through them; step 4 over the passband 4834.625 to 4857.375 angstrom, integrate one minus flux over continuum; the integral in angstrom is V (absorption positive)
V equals 0.32 angstrom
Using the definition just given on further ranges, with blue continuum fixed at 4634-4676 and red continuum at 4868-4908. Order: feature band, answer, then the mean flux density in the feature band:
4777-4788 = -0.90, 4.7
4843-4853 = -0.26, 4.53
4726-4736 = 0.42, 4.1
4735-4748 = -0.47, 4.45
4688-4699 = -0.39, 4.39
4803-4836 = 0.62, 4.3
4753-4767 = -0.38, 4.43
